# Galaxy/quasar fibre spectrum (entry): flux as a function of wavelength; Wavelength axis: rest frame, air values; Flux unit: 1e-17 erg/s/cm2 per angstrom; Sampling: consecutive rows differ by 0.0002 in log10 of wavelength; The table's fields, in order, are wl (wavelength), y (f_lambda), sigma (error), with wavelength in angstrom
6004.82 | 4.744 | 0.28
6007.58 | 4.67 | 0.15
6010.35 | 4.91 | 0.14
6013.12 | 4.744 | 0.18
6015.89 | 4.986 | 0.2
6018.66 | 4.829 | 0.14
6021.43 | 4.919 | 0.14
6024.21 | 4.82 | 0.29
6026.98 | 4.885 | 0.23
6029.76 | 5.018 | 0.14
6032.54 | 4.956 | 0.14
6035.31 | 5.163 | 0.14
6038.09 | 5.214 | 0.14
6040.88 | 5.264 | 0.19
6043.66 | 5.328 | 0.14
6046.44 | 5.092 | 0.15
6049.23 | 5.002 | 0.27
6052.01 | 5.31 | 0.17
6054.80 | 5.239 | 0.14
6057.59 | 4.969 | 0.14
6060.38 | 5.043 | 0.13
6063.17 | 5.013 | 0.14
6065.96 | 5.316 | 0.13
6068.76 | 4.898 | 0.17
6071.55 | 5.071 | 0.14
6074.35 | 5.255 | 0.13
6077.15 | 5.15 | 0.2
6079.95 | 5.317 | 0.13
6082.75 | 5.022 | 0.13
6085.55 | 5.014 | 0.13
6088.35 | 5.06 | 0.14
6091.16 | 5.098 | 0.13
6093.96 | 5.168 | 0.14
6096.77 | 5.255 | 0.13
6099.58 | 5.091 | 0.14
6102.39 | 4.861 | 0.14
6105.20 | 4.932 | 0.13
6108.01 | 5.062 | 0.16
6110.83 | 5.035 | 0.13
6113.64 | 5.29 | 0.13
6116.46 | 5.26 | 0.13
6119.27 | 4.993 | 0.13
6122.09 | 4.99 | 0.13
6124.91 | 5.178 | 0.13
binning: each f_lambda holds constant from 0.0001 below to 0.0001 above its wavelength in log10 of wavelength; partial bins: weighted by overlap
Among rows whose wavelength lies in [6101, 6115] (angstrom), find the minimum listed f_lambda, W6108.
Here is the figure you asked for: 4.861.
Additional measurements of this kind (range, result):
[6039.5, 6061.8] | 4.969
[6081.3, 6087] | 5.014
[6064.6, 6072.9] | 4.898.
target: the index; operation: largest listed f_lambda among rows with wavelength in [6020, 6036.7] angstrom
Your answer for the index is 5.163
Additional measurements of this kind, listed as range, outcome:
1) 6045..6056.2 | 5.31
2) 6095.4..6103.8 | 5.255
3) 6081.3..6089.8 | 5.06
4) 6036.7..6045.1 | 5.328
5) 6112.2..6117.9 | 5.29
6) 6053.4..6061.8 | 5.239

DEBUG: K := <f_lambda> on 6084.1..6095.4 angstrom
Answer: 5.09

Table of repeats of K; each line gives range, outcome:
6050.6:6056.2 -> 5.28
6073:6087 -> 5.15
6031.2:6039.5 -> 5.11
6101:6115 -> 5.04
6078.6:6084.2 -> 5.17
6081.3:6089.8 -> 5.03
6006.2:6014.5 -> 4.77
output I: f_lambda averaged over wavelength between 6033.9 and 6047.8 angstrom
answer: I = 5.21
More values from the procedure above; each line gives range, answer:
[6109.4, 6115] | 5.16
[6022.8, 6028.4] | 4.85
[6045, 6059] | 5.12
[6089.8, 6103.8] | 5.1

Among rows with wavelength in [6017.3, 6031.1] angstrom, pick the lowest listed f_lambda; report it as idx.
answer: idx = 4.82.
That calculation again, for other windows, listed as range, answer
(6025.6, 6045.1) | 4.885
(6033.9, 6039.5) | 5.163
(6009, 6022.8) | 4.744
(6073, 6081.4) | 5.15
